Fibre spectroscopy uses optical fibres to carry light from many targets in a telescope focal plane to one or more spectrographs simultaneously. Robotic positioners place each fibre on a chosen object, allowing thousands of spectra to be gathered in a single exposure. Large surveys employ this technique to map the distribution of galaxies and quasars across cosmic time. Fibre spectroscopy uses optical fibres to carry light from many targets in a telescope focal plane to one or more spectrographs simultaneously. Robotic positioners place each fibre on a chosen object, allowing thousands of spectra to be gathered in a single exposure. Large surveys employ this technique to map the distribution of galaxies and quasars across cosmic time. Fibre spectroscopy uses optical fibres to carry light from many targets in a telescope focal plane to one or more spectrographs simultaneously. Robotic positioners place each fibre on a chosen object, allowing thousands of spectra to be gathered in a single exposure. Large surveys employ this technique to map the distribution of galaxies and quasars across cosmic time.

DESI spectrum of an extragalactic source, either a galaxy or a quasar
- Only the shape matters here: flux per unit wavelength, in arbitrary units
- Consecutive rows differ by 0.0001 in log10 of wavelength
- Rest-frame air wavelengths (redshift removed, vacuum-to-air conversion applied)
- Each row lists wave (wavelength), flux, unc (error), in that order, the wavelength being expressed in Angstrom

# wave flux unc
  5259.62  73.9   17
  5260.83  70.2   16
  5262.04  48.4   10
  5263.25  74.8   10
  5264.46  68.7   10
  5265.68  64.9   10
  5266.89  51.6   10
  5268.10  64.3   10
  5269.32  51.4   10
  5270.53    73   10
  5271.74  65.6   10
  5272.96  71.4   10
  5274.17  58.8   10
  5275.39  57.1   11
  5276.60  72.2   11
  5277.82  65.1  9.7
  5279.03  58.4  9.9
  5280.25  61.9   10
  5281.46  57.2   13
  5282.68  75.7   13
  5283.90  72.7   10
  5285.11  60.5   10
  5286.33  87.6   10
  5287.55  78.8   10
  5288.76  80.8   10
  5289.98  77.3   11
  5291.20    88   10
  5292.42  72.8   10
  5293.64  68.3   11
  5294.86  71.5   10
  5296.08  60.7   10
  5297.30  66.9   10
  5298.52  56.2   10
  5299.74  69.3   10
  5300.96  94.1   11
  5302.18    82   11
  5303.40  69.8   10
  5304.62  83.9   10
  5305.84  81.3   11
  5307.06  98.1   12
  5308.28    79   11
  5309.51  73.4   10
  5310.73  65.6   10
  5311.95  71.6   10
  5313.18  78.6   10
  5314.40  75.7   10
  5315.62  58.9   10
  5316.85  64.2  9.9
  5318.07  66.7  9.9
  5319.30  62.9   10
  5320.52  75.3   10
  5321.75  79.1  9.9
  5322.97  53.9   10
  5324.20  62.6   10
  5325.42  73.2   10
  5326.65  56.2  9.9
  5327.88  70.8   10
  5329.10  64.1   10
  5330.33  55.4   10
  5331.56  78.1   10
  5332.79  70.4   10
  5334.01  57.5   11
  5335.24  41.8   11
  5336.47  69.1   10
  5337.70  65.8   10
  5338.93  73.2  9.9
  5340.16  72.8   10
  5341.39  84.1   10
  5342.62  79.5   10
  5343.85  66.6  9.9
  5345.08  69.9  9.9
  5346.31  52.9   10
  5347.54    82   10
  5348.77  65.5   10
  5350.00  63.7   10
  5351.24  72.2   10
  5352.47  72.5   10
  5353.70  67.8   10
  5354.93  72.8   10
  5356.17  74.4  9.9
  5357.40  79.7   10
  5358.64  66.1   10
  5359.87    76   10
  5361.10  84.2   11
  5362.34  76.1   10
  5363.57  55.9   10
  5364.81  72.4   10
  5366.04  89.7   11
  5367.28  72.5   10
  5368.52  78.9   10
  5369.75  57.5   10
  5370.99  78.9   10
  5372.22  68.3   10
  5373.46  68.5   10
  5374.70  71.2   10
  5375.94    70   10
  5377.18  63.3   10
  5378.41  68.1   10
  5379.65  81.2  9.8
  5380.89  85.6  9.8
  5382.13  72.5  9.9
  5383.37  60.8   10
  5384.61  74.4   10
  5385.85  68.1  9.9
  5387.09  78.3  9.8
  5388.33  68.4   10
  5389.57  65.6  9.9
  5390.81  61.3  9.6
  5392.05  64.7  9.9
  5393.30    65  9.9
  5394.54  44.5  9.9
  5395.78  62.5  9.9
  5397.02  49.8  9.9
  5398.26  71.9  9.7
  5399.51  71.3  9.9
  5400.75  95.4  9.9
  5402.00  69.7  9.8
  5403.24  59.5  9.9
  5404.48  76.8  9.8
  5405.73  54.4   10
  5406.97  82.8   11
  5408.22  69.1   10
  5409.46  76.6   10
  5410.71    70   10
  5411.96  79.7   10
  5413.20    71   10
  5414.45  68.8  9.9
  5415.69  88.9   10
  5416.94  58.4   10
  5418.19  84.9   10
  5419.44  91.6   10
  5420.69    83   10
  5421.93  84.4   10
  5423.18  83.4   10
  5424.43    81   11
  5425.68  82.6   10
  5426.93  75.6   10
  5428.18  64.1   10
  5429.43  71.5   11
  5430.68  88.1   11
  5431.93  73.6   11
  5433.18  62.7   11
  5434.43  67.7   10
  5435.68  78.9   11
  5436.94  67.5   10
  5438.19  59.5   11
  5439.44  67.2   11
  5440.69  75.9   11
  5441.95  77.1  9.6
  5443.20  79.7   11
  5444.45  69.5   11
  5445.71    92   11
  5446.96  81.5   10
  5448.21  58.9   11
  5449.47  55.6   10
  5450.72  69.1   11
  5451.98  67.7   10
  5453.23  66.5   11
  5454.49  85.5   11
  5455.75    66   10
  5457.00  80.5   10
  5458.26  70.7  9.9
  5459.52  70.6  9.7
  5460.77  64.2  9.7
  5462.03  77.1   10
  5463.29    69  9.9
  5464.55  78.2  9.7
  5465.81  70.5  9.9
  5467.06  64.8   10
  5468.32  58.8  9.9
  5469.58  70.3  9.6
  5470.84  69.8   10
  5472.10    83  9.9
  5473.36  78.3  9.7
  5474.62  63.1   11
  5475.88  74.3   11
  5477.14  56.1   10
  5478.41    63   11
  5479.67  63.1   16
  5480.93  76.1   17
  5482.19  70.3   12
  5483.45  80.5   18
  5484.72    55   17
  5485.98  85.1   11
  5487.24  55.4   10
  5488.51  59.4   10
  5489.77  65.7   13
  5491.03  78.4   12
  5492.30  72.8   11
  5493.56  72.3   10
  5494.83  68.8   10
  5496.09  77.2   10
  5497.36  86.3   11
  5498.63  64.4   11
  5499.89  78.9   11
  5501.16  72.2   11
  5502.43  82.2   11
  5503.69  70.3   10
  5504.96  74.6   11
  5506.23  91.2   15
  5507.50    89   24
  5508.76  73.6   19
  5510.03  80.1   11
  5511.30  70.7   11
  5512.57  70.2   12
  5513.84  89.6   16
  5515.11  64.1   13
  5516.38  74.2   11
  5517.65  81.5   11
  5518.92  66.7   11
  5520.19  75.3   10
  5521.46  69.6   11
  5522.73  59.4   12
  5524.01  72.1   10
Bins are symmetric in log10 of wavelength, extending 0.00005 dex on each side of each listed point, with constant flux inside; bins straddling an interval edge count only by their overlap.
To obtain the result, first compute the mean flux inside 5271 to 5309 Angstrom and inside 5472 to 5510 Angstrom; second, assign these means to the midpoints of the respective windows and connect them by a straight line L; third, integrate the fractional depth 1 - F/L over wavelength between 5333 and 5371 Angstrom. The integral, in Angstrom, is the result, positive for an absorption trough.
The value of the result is 1.0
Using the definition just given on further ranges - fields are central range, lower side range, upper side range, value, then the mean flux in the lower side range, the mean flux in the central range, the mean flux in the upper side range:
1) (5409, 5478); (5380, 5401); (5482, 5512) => -2.19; 67.9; 73.1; 74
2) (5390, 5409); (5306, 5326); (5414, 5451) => 1.86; 71.4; 66.7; 74.8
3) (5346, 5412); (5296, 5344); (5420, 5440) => 1.98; 70.3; 70.4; 74.5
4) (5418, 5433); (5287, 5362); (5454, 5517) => -1.59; 71.2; 79.7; 72.5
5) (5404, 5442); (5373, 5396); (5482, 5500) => -2.98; 68.2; 74.7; 71.2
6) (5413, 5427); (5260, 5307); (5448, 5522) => -1.71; 69.7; 79.9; 71.9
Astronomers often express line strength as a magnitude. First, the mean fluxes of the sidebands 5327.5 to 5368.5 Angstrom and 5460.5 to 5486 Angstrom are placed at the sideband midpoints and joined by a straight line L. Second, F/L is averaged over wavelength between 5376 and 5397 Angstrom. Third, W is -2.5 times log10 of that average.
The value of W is 0.04 mag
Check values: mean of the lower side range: 70.3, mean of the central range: 67.3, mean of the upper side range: 69.7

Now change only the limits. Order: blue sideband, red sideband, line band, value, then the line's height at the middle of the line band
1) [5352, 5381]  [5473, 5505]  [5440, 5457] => -0.023 mag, 71.4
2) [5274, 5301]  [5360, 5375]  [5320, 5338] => 0.105 mag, 71.4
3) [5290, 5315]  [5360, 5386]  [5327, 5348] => 0.096 mag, 73.9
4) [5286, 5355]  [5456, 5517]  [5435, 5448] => -0.035 mag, 72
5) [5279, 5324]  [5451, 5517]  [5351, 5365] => -0.002 mag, 72.4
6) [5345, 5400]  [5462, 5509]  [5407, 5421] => -0.090 mag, 70.5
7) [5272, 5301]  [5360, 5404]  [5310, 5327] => 0.032 mag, 69.7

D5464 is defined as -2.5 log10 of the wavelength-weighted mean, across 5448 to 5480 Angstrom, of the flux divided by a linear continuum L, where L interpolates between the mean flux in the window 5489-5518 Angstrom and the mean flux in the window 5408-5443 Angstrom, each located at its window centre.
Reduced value 0.095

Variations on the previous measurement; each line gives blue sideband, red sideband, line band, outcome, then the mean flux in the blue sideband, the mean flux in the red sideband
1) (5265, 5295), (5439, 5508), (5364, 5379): -0.021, 68.2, 72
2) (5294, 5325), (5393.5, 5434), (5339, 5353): 0.020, 72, 73.3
